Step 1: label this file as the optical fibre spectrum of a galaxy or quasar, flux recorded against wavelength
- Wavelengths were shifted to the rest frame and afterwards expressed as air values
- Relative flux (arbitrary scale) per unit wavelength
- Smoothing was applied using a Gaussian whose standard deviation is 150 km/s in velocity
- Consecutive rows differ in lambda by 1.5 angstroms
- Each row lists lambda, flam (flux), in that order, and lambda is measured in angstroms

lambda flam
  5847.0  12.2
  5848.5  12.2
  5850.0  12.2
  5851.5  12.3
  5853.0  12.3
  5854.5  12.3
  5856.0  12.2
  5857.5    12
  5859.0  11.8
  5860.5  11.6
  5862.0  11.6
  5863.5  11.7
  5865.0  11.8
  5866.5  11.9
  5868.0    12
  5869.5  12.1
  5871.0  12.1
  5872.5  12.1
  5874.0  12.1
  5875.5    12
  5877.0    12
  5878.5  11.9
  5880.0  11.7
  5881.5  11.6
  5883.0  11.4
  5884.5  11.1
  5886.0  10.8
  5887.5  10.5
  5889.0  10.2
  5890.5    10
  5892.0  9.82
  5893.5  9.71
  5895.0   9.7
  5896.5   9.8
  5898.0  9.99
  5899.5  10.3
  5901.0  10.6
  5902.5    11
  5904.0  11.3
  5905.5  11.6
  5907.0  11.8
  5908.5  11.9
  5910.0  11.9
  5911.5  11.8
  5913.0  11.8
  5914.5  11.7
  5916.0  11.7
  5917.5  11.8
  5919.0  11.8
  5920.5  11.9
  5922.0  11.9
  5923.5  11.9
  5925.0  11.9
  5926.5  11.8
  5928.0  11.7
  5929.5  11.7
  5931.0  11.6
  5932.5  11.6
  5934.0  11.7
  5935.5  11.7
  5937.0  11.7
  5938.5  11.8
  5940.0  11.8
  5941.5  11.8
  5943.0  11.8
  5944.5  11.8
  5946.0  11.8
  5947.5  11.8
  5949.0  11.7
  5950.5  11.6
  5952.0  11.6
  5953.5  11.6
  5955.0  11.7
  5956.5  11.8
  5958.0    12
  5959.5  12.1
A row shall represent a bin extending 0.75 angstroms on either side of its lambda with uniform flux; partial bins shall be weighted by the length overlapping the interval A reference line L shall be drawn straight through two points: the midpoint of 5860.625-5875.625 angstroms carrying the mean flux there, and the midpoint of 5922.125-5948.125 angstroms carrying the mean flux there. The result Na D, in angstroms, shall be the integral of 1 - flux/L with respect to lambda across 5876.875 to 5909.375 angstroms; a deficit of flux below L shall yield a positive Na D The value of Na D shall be 2.8 angstroms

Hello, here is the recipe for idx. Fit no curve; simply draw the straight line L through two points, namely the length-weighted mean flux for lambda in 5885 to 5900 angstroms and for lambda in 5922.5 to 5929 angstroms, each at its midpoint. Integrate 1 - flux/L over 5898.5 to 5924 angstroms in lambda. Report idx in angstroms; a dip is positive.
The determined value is -1.1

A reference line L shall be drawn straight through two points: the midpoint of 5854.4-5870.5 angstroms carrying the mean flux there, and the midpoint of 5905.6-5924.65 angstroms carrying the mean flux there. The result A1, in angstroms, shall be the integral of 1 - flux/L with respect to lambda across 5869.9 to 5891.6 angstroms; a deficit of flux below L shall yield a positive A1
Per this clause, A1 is 0.9 angstroms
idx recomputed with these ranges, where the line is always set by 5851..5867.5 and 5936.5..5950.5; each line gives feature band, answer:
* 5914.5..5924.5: 0.00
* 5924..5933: 0.06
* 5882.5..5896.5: 1.86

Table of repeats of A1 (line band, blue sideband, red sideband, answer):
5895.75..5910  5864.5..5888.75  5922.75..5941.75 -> 0.9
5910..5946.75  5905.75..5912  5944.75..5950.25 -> 0.1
